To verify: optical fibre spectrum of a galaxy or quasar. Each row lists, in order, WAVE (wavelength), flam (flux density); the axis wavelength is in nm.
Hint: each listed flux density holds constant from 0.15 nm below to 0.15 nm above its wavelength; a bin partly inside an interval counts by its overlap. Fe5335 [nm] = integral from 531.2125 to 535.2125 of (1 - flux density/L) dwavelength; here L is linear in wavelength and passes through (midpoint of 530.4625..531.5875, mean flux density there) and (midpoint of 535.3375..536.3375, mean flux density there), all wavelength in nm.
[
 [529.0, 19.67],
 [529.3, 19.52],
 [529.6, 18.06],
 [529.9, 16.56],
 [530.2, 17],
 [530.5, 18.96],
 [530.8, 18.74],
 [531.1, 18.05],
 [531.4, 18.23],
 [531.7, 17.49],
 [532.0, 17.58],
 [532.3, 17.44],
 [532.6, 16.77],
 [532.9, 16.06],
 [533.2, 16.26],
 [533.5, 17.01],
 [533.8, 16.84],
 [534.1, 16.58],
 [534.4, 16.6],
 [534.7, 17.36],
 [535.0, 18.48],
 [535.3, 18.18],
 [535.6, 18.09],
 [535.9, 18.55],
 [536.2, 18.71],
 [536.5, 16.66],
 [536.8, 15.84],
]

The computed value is 0.27 nm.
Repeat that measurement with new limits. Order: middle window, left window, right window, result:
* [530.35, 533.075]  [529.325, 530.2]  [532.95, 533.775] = -0.10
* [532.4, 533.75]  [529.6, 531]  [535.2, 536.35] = 0.11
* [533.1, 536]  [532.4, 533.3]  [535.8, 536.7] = -0.04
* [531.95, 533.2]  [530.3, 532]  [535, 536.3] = 0.10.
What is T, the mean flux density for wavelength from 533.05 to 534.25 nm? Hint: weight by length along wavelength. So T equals 16.7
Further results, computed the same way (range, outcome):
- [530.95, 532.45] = 17.8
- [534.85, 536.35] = 18.4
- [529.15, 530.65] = 18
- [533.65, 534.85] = 16.8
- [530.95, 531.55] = 18.1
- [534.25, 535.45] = 17.7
